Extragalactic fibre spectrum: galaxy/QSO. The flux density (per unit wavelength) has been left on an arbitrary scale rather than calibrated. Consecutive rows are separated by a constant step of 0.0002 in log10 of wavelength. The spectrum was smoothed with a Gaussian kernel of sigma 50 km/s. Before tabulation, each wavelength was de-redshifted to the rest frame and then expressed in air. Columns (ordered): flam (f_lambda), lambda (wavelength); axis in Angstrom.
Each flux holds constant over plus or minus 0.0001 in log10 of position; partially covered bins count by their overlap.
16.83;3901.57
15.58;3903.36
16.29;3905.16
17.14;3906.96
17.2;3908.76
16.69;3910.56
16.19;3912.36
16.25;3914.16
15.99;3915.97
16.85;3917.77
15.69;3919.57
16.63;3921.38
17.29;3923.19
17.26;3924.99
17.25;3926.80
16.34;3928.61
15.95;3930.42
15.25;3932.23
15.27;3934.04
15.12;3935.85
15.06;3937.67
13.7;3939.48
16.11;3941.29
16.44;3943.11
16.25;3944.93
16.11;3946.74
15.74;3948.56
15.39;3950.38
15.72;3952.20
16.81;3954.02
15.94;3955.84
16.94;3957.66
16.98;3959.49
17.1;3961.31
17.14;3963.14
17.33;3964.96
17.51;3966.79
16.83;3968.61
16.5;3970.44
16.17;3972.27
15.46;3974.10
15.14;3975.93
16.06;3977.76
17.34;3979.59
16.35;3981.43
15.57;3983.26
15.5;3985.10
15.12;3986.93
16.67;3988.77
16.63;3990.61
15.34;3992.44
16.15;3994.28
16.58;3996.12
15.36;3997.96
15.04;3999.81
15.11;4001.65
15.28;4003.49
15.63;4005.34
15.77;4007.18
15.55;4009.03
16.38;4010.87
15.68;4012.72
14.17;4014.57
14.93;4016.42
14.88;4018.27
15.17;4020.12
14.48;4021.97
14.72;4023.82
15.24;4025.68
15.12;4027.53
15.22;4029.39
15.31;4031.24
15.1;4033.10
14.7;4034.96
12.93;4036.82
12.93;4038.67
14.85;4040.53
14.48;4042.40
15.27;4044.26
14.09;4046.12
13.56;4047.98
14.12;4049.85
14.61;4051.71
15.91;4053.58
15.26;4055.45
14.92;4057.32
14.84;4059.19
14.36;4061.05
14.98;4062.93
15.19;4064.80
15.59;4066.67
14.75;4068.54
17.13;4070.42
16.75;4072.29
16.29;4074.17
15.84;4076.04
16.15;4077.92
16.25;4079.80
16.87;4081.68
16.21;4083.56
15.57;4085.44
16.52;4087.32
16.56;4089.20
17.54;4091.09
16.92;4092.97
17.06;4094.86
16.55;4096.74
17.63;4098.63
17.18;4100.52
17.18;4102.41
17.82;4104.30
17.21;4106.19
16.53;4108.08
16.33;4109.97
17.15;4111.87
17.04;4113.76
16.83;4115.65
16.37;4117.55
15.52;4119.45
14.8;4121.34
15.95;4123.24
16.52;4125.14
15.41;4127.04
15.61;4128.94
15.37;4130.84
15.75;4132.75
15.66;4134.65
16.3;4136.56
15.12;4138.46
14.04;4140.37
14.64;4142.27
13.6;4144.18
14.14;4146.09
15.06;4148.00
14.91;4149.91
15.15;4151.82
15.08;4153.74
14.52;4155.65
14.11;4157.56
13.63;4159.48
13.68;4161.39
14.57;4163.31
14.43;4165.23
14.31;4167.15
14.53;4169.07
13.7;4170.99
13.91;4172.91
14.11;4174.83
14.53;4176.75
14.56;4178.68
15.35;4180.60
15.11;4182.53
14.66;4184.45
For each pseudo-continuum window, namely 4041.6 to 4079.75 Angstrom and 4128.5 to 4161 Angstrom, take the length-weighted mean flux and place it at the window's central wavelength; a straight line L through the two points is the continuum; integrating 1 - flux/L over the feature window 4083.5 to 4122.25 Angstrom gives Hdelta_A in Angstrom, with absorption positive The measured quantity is -4.3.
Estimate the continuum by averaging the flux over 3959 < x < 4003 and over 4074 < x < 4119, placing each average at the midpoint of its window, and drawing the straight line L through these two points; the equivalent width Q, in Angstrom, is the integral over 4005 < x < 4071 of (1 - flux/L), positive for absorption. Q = 6.2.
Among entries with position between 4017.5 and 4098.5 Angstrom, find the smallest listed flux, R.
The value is 12.93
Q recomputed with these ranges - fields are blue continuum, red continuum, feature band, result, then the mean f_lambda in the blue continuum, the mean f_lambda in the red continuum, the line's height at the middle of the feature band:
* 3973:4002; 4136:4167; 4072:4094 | -2.0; 15.9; 14.5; 15.1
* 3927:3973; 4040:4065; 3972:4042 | 0.1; 16.2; 14.7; 15.4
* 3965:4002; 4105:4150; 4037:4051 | 1.6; 16.1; 15.7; 15.9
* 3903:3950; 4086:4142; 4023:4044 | 2.1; 16.1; 16.3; 16.2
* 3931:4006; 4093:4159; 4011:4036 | 1.4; 16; 15.8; 15.9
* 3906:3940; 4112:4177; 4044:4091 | -0.4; 16.2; 15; 15.4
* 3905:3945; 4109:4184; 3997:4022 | 0.8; 16.2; 15.1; 15.7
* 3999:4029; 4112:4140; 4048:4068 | 0.7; 15.2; 15.9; 15.5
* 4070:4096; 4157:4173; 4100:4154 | -2.0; 16.5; 14.1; 15.2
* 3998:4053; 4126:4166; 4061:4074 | -0.7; 14.9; 14.8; 14.8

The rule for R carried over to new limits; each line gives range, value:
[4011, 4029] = 14.17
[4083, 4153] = 13.6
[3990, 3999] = 15.34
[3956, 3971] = 16.5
